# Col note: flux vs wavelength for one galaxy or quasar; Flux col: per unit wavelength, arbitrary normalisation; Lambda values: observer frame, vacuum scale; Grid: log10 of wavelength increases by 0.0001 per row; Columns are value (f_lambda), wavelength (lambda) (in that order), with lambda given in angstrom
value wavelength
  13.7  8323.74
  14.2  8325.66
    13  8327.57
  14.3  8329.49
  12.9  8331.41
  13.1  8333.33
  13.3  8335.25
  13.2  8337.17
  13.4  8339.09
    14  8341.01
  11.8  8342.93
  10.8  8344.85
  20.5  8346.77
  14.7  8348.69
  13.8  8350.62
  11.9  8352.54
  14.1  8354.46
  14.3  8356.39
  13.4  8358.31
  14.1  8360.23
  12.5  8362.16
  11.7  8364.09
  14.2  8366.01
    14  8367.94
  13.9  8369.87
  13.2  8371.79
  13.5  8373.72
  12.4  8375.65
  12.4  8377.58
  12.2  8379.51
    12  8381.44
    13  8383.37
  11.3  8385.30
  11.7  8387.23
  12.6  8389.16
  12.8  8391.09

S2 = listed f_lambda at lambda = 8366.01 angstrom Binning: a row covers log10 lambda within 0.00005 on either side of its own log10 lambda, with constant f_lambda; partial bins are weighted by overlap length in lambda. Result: 14.2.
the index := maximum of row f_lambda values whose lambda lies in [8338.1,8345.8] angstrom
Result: 14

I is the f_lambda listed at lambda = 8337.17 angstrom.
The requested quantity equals 13.2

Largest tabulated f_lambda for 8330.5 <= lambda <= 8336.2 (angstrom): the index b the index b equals 13.3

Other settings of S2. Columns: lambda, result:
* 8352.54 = 11.9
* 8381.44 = 12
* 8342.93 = 11.8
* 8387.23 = 11.7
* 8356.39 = 14.3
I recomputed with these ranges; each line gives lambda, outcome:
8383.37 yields 13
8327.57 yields 13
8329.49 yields 14.3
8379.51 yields 12.2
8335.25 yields 13.3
